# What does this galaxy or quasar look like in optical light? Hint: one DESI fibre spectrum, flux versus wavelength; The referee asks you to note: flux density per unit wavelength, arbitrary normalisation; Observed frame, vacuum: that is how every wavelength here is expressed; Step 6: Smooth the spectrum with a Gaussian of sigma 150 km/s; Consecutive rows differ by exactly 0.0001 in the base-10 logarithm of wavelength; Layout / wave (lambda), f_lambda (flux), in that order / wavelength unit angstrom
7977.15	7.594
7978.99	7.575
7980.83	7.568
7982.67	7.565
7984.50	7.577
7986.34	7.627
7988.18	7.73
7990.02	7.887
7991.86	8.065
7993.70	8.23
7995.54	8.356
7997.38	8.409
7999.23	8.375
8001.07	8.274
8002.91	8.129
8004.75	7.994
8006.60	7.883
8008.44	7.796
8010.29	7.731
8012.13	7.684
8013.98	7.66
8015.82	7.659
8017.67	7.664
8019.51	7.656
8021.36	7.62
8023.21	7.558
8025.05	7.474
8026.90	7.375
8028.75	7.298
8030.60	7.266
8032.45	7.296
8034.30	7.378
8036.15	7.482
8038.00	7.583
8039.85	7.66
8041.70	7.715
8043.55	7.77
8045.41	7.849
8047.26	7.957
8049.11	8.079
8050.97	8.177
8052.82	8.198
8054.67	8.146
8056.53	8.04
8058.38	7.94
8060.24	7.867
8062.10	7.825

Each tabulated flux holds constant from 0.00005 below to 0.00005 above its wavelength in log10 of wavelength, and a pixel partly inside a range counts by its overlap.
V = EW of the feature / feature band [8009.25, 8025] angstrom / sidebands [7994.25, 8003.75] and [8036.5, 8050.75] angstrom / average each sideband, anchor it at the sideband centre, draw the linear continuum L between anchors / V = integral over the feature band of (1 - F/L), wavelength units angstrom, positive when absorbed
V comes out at 0.9 angstrom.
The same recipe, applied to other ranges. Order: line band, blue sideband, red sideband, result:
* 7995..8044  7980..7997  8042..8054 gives 1.3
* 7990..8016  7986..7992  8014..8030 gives -1.1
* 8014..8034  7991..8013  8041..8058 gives 1.4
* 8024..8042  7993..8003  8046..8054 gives 1.6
